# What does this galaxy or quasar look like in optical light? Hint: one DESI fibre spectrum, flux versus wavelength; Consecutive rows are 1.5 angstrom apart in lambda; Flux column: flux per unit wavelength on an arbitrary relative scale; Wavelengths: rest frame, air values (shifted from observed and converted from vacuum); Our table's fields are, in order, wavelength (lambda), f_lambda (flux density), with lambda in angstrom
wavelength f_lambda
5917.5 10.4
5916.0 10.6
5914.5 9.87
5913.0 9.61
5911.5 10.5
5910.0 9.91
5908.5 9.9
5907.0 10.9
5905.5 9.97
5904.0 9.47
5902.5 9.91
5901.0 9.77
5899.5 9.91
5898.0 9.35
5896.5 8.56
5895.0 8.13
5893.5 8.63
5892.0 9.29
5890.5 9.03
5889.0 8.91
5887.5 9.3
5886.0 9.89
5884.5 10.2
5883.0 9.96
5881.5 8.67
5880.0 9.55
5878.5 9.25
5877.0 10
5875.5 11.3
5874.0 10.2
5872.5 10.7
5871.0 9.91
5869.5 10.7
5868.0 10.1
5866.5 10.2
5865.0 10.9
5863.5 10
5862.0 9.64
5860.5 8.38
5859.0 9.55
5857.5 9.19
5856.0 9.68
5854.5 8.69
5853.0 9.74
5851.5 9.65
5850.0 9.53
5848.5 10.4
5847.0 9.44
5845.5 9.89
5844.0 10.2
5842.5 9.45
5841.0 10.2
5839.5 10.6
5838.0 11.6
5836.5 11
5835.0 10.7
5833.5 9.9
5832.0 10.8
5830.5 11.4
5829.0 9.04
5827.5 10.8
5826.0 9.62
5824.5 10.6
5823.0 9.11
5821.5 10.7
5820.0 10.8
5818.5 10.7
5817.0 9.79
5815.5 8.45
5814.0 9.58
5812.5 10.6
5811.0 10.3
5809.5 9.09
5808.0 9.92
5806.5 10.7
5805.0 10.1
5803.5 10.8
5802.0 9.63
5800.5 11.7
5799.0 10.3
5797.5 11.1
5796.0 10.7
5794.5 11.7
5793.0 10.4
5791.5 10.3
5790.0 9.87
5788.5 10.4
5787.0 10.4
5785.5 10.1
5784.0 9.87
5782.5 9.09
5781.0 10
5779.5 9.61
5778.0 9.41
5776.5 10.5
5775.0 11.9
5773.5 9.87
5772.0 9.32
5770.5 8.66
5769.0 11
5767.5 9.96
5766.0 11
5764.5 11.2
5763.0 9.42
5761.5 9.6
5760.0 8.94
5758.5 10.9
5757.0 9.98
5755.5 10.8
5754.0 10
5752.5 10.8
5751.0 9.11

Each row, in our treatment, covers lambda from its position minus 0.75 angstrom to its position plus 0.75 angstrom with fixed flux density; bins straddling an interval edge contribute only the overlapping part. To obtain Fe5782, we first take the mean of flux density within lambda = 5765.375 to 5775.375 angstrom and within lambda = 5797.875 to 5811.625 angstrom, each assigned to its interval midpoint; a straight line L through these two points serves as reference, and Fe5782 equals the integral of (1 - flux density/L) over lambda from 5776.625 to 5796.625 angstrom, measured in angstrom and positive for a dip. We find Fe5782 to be 0.2 angstrom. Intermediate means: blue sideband 10.2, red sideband 10.3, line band 10.2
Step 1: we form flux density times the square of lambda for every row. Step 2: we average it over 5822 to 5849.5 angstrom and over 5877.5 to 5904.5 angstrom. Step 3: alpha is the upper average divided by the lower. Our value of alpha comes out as 0.93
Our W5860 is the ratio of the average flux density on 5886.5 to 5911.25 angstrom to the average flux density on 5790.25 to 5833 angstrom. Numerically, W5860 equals 0.92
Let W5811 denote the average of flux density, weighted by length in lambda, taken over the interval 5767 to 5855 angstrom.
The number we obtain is 10.2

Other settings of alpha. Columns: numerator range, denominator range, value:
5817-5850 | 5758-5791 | 1.05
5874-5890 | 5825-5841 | 0.94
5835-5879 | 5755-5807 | 1.00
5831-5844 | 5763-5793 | 1.06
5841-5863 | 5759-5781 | 0.98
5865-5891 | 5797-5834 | 0.99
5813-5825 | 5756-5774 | 1.02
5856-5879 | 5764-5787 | 1.02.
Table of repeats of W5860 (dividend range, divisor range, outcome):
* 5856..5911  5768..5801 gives 0.95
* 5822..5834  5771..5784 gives 1.02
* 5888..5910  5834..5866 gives 0.95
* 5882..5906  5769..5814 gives 0.92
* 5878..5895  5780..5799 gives 0.90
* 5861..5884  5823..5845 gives 0.97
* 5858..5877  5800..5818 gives 1.01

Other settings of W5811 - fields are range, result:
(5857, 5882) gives 9.92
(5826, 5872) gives 10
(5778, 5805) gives 10.3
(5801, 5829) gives 10.1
